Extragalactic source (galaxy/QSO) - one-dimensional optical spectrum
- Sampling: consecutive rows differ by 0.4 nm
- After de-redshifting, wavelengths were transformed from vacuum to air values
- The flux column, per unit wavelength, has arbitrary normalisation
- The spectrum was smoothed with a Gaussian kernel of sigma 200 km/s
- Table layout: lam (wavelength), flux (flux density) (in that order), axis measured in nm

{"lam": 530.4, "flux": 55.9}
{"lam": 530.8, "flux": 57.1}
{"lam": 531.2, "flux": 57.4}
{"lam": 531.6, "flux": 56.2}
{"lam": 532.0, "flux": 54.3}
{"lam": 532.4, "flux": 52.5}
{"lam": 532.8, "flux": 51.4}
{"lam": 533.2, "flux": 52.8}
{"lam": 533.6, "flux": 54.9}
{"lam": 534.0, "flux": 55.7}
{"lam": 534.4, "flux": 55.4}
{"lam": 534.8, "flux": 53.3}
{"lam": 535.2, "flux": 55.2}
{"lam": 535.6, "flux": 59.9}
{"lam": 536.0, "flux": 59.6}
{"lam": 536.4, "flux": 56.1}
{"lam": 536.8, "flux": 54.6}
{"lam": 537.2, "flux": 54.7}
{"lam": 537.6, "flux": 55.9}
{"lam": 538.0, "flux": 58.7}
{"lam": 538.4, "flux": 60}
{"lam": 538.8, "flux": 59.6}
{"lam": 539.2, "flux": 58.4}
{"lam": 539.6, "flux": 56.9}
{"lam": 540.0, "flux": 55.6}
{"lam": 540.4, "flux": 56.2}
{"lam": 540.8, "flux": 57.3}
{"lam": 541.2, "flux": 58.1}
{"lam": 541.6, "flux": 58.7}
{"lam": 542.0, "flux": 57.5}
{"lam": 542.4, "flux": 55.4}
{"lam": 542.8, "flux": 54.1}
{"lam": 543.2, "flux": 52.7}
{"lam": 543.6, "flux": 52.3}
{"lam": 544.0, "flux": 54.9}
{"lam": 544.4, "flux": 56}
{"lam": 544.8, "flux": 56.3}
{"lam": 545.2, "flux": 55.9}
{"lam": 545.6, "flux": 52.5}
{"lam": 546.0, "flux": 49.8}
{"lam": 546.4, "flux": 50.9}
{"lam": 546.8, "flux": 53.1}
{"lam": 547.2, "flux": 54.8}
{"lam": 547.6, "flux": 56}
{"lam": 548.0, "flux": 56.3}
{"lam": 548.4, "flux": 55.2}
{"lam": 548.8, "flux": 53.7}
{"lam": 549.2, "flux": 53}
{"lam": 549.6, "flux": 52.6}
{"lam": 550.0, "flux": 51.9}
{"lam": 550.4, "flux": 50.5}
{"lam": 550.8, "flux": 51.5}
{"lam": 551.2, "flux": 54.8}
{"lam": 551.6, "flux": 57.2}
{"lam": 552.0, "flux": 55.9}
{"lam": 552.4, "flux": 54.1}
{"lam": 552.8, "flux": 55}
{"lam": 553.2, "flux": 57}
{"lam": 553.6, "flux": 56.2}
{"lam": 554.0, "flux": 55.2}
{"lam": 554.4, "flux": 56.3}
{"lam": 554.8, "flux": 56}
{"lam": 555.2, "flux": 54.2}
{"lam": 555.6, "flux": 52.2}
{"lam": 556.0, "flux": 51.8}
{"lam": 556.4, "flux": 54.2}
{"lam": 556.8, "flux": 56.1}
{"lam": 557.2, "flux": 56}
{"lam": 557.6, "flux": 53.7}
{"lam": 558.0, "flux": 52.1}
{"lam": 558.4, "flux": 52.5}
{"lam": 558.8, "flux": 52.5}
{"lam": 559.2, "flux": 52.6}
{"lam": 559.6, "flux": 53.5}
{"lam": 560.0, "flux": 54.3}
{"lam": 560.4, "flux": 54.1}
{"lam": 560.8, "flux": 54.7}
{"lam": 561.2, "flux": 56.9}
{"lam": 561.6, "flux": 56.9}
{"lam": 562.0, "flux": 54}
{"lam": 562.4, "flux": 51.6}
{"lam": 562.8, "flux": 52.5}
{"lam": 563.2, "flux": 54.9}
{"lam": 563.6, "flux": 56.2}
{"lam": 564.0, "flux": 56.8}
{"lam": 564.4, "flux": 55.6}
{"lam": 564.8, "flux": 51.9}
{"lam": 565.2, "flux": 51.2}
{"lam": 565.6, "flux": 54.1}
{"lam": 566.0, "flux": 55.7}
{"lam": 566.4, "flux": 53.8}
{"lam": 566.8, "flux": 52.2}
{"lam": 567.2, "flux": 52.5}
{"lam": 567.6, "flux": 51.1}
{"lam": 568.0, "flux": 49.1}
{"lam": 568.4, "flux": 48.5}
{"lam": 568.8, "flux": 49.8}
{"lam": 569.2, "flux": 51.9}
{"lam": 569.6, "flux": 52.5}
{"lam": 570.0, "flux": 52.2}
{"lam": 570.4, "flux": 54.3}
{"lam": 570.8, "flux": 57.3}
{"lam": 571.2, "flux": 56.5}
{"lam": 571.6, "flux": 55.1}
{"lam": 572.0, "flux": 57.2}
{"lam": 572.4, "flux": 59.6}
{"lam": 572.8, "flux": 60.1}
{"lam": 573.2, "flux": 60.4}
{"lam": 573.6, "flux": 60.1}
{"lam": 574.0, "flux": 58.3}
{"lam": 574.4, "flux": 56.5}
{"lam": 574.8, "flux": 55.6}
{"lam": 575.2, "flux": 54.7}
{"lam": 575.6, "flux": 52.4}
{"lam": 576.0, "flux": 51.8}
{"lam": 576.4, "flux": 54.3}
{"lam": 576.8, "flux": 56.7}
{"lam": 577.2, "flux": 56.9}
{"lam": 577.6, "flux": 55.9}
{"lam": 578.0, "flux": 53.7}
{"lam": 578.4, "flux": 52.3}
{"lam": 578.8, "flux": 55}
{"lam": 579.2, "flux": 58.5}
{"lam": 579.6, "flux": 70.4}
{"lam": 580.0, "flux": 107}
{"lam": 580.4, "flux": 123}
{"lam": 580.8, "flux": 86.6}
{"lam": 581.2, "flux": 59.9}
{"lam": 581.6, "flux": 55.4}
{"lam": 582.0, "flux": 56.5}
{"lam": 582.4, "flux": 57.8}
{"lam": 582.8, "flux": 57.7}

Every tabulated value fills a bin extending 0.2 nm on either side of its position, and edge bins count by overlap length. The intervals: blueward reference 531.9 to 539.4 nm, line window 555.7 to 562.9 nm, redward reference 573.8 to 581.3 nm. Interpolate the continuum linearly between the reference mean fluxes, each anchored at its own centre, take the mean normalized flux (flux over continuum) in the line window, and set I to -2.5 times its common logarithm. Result 0.128 mag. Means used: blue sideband 56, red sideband 64.2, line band 53.9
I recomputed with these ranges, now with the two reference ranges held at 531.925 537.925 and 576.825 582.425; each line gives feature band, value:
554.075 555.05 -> 0.089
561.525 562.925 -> 0.174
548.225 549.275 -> 0.096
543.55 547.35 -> 0.086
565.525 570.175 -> 0.235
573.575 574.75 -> 0.150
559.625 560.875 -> 0.151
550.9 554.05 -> 0.085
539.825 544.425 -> 0.028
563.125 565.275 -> 0.162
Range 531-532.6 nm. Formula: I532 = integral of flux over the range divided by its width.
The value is 55.1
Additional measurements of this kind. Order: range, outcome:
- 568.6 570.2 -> 51.6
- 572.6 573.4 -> 60.2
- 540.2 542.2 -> 57.6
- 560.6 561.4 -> 55.8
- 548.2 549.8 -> 53.6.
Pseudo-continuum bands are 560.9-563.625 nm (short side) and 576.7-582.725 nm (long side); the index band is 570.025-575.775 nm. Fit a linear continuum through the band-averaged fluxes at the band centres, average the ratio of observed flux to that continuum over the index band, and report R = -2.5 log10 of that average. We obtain 0.10 mag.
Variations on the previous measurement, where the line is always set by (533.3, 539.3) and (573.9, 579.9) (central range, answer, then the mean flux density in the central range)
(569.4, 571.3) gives 0.05 mag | 54.5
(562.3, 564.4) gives 0.04 mag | 54.6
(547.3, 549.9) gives 0.05 mag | 54.4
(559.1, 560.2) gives 0.07 mag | 53.5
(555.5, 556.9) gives 0.07 mag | 53.5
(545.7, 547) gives 0.11 mag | 51.4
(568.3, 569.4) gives 0.14 mag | 50.2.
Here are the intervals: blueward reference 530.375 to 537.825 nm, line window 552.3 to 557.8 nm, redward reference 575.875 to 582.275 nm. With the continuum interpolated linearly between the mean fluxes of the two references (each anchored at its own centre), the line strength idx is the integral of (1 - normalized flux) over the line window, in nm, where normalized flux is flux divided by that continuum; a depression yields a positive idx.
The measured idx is 0.496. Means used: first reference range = 55.4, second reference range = 65.9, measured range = 54.9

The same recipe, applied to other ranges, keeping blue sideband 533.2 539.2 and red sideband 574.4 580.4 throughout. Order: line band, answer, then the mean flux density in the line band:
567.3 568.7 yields 0.25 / 49.8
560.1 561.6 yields 0.11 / 55.4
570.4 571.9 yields 0.12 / 56.1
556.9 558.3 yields 0.12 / 54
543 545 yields 0.11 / 54.4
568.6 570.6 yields 0.28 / 52.1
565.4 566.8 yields 0.14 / 54.2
